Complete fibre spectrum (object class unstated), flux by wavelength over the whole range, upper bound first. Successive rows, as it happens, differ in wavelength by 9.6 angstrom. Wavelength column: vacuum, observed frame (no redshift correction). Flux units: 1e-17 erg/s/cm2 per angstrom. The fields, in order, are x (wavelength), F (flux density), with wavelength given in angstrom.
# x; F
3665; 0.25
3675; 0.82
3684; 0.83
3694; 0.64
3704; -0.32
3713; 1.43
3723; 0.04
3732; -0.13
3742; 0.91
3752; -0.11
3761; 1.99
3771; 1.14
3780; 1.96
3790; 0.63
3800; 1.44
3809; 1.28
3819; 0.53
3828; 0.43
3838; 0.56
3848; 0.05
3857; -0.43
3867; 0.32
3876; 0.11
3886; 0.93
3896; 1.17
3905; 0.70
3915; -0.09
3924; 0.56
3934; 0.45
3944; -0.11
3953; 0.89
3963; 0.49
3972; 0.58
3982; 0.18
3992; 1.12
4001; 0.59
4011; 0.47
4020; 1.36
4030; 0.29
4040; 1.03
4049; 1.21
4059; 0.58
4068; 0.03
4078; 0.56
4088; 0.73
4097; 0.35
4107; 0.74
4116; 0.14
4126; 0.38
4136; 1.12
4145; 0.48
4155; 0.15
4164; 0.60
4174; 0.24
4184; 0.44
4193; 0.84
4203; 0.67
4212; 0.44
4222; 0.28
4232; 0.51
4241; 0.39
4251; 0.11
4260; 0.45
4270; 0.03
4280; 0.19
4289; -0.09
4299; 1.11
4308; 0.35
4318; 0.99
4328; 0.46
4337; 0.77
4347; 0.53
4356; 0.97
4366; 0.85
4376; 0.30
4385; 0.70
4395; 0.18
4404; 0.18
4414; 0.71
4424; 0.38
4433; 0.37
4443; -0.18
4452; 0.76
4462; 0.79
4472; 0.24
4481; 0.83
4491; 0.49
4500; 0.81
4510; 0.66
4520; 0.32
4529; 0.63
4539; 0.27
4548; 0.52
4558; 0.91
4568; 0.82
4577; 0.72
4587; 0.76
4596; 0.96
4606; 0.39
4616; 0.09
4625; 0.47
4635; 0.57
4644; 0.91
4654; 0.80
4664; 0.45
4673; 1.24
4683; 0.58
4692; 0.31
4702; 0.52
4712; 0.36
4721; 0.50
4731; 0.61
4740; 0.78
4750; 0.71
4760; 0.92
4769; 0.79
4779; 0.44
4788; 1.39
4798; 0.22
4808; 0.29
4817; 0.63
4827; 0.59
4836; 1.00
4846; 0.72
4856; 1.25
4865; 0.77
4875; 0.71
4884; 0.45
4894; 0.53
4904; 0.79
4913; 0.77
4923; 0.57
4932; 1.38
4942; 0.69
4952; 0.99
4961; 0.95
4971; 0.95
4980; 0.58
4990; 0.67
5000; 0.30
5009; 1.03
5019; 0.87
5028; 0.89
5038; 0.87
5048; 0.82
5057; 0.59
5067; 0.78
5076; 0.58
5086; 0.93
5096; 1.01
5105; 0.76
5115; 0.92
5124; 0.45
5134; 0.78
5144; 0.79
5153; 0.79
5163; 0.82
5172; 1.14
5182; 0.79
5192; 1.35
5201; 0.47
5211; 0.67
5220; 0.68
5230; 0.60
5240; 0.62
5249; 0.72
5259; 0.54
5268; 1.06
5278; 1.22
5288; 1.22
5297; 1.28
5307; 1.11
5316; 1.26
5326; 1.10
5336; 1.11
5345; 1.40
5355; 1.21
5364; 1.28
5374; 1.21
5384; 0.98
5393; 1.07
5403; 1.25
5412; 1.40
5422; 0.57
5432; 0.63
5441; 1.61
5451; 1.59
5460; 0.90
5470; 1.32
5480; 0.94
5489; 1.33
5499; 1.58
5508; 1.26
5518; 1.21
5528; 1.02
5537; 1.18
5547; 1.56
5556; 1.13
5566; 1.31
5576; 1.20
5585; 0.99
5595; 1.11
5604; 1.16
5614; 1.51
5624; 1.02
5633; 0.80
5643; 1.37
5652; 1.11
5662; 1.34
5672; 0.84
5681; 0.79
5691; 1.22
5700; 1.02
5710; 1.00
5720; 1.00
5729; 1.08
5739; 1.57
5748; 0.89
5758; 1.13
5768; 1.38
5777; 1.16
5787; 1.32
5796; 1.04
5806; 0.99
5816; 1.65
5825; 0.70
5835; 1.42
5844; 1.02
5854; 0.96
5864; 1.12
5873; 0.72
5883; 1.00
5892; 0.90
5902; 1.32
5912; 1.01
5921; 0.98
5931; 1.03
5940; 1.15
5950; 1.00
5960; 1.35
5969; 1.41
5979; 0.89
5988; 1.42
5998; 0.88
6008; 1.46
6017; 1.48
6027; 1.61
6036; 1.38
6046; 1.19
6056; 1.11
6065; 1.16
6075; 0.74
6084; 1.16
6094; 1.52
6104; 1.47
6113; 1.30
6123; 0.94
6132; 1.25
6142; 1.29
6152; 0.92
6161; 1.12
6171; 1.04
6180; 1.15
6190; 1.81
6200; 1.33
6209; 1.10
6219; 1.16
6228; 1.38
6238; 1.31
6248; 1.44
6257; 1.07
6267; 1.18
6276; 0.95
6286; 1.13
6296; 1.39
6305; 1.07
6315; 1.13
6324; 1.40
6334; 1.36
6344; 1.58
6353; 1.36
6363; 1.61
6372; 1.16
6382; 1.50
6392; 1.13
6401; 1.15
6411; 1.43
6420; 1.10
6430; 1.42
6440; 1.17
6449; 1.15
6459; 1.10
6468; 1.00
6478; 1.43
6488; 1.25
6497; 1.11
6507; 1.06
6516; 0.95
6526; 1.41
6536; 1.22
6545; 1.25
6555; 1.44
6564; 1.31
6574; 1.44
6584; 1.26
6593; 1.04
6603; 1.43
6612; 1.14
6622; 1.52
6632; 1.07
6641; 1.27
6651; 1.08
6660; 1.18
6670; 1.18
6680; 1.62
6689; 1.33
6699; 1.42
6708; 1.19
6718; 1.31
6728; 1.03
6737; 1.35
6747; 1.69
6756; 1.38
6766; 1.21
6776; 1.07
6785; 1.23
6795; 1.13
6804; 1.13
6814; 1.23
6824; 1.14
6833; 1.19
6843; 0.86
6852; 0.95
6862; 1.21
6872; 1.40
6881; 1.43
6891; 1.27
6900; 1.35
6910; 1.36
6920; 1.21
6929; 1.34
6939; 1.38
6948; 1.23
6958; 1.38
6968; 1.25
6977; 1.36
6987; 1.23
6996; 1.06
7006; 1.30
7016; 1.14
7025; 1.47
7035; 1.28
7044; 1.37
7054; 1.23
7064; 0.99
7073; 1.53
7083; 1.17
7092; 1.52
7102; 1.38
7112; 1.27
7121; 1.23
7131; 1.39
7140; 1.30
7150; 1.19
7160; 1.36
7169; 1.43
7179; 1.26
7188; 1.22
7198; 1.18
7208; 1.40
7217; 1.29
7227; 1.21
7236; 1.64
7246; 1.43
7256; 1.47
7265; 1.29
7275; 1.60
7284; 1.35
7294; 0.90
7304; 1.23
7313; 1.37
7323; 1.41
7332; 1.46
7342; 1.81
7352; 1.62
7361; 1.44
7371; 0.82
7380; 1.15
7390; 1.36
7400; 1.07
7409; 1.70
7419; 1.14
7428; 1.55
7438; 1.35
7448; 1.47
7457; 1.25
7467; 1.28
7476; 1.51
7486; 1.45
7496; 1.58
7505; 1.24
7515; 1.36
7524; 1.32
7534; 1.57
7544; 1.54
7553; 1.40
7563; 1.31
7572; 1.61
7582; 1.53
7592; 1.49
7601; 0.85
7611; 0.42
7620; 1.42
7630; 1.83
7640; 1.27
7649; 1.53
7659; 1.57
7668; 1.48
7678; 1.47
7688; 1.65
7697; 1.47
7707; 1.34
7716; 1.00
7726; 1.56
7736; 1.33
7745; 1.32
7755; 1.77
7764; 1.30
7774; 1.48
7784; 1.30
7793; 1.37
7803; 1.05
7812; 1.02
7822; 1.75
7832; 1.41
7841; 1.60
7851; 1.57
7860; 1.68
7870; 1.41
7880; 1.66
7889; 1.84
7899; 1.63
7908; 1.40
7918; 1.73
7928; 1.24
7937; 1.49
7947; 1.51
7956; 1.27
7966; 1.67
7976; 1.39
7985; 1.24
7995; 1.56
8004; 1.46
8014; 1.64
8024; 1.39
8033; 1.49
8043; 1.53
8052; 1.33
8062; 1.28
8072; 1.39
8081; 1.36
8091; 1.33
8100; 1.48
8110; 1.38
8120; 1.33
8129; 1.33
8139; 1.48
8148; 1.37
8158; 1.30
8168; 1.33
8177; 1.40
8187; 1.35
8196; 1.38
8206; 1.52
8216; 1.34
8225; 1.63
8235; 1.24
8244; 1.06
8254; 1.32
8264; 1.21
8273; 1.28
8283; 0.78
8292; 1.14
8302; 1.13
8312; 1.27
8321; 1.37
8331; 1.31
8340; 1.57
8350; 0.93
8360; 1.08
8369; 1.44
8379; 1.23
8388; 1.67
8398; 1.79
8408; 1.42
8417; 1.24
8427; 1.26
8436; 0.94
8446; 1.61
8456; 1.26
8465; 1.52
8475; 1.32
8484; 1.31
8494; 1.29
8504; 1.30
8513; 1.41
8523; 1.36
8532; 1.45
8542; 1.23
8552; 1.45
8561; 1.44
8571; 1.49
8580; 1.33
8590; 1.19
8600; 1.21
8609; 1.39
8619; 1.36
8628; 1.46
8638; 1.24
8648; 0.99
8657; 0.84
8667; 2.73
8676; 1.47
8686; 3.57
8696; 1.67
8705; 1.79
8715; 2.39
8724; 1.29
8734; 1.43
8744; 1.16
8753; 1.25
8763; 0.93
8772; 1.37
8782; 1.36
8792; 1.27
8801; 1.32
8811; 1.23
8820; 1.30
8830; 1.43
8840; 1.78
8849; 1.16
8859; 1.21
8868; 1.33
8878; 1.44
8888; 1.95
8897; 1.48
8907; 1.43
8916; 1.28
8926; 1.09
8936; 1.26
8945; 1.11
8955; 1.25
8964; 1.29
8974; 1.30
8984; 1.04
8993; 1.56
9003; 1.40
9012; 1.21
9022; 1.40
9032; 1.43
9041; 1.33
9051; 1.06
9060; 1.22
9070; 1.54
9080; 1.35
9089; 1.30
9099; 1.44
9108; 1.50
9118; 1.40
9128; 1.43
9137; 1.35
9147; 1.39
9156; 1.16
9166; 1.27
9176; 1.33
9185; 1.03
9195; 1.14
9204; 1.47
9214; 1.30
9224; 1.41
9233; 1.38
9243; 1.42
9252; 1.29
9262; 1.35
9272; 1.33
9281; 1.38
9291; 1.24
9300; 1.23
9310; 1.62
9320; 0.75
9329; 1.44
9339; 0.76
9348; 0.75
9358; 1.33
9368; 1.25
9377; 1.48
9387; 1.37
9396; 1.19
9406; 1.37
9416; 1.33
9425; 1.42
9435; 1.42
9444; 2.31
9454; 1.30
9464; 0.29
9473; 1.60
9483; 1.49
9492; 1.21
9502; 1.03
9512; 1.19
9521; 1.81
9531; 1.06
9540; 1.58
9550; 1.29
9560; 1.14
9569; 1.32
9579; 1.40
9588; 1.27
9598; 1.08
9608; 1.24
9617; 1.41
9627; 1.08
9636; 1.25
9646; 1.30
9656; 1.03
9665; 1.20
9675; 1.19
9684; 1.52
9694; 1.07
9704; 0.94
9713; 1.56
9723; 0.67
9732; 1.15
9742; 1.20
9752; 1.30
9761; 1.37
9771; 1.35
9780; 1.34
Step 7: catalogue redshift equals 0.323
